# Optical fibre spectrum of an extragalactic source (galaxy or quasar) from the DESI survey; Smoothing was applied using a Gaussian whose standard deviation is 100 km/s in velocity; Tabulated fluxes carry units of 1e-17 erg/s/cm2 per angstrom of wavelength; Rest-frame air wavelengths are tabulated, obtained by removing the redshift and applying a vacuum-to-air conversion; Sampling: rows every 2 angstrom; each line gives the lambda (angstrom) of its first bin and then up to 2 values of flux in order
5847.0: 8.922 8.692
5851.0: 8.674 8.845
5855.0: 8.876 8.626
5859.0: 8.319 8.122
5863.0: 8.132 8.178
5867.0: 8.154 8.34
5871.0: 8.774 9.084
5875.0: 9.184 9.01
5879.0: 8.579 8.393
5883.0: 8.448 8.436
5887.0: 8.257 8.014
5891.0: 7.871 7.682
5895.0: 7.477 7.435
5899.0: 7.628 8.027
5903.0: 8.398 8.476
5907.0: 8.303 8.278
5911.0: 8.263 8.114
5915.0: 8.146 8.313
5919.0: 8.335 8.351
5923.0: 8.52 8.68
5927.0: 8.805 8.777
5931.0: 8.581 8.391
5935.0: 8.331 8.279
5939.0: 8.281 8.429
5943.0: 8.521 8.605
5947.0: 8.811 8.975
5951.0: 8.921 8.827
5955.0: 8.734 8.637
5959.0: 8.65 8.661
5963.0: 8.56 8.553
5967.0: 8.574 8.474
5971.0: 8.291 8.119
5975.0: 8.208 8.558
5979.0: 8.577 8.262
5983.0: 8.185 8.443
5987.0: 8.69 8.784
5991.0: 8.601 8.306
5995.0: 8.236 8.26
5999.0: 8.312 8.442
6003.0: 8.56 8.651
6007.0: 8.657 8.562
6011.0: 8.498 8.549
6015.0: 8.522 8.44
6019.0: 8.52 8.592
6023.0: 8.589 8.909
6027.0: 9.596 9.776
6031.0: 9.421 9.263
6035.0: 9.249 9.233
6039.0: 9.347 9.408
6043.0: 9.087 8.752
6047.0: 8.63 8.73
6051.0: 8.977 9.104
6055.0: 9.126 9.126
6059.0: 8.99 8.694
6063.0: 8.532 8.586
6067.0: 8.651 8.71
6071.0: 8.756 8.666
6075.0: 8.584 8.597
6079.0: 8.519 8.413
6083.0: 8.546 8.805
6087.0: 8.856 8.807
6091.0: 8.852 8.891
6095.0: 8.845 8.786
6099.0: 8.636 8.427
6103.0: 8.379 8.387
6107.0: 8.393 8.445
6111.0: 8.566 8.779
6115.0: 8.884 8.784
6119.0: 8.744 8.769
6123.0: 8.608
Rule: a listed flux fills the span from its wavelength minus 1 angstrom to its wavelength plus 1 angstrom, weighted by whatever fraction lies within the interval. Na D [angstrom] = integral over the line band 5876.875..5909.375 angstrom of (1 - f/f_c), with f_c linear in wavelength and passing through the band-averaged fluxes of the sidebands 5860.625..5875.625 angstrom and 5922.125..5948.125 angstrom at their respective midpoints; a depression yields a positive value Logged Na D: 1.4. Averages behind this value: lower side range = 8.49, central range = 8.13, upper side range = 8.54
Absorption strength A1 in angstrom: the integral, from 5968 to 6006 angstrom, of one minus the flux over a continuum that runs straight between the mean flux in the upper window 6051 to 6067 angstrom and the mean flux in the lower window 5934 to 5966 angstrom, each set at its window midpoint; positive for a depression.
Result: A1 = 1.2 angstrom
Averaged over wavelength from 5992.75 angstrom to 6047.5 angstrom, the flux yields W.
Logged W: 8.81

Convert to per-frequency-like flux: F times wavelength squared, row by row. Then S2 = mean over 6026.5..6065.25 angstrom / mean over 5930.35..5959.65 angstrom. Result 1.1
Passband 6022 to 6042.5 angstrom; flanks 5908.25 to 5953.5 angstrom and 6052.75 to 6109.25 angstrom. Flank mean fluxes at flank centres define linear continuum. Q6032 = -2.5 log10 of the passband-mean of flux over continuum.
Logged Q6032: -0.08 mag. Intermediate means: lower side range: 8.5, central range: 9.27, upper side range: 8.69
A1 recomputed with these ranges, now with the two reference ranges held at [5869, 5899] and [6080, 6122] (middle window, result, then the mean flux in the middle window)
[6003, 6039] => -1.5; 8.89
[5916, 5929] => -0.2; 8.52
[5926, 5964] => -1.0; 8.62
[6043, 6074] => -0.8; 8.81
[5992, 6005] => 0.2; 8.38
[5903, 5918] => 0.1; 8.28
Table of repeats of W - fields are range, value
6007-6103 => 8.83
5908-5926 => 8.33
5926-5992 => 8.55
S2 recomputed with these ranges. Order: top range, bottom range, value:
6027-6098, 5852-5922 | 1.14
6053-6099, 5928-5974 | 1.06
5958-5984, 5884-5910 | 1.08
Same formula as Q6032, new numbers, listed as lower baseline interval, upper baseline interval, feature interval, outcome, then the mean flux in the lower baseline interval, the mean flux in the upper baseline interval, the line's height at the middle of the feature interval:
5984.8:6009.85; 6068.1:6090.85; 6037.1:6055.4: -0.05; 8.5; 8.67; 8.6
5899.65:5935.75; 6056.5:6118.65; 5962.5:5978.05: 0.01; 8.39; 8.67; 8.47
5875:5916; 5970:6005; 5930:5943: -0.01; 8.19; 8.41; 8.29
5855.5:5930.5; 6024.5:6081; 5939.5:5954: -0.02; 8.33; 8.96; 8.54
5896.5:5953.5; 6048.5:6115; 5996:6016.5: 0.01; 8.41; 8.7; 8.56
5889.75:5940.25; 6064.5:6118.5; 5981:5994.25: -0.01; 8.23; 8.65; 8.4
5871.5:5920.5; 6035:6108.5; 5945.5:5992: -0.01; 8.26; 8.78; 8.48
